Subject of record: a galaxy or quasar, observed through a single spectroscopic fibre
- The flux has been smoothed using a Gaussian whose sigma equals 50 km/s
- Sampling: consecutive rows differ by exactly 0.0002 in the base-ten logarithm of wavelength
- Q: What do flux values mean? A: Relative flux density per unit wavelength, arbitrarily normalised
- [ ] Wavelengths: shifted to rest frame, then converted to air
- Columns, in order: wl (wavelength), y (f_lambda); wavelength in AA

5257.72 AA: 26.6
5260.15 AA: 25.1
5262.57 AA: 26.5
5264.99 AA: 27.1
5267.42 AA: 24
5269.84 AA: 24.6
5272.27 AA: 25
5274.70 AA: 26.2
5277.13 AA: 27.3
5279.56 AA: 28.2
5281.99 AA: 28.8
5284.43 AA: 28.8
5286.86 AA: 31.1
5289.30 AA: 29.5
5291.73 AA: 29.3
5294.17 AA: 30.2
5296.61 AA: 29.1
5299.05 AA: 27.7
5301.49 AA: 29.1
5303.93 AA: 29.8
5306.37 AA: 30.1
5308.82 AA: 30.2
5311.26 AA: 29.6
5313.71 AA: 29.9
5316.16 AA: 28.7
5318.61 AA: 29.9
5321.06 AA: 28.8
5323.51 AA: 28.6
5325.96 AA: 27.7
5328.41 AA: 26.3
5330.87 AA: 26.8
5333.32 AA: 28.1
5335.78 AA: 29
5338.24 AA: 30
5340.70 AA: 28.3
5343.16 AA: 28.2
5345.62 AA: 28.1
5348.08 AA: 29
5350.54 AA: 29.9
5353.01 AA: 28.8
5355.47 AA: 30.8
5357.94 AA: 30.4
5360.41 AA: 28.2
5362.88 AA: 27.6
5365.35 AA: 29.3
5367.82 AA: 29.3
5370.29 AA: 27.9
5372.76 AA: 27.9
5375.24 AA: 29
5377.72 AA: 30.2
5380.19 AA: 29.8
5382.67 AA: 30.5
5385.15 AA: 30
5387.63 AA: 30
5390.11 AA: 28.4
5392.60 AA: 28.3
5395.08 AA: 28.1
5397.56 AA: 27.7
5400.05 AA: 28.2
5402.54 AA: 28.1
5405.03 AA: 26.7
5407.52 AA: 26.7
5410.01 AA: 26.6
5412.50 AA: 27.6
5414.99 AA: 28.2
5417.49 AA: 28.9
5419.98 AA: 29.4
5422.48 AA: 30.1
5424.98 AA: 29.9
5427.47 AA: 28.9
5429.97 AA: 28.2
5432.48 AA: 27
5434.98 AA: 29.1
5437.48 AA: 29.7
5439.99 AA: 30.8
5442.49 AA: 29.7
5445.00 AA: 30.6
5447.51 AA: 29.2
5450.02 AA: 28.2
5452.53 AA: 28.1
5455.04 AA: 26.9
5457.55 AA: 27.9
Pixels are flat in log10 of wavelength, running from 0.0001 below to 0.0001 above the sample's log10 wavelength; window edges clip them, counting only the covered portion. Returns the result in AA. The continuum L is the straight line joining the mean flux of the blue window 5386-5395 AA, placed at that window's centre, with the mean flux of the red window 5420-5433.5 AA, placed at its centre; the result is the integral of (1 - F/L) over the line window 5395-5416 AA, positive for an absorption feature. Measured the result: 1.0 AA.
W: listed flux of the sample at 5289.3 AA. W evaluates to 29.5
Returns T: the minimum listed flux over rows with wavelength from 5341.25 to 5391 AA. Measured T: 27.6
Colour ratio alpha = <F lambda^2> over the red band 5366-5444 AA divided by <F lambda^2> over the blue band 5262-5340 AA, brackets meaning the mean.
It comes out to 1.05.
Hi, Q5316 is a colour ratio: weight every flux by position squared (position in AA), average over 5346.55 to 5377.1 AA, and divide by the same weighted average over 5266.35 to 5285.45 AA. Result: 1.13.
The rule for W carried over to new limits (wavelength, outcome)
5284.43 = 28.8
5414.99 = 28.2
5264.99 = 27.1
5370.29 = 27.9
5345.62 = 28.1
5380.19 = 29.8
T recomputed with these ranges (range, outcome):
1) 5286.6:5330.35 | 26.3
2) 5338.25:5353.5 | 28.1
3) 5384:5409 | 26.7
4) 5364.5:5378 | 27.9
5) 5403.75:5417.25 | 26.6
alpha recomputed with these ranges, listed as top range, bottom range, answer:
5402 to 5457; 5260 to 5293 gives 1.11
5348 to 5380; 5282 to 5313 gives 1.01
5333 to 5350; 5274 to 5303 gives 1.02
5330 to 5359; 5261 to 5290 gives 1.09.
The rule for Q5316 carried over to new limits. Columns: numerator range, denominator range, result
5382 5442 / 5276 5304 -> 1.03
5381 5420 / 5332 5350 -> 1.01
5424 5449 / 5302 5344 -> 1.06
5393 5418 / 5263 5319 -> 1.02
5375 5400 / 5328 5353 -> 1.04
